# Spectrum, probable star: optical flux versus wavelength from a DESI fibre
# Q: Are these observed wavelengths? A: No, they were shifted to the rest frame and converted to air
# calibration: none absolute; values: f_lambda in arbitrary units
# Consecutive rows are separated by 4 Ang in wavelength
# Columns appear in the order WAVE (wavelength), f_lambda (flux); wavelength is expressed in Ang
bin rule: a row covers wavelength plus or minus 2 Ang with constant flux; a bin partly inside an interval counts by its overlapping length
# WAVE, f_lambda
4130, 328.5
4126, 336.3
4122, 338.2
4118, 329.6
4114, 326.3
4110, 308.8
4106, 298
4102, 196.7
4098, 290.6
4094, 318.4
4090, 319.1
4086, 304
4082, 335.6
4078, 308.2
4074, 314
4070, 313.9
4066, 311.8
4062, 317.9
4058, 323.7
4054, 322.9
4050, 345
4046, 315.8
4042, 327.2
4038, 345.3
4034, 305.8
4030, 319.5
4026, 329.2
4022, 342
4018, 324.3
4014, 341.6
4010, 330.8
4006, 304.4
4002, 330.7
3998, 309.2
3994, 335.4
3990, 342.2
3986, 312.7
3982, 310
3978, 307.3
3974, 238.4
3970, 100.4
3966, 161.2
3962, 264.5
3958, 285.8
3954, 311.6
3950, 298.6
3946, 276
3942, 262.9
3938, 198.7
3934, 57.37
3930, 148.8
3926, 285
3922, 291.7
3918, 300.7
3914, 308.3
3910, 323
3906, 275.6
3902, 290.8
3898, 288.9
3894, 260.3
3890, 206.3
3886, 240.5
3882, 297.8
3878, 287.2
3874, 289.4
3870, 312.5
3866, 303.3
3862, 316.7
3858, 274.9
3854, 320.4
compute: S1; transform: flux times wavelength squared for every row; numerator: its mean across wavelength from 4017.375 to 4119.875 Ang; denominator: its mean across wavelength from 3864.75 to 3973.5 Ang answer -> 1.33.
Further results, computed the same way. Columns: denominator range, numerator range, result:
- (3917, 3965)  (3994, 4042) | 1.38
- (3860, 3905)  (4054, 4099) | 1.24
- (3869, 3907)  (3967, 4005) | 1.09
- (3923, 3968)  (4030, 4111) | 1.42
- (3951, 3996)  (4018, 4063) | 1.25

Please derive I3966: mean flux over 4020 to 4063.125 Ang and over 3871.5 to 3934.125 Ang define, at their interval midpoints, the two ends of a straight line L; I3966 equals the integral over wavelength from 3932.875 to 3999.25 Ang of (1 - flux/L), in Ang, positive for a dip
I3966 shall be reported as 7.99 Ang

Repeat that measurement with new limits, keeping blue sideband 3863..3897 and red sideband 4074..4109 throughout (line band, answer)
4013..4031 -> -2.52 Ang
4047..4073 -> -2.42 Ang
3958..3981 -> 4.89 Ang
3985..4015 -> -3.88 Ang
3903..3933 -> 1.14 Ang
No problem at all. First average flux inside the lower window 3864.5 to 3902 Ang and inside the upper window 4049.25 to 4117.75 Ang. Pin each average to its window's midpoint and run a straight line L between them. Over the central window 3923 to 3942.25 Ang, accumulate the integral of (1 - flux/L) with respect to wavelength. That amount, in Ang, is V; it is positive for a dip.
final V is 6.4 Ang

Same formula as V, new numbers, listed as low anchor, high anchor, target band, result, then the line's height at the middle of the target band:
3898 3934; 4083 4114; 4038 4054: -2.5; 286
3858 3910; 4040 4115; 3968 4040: -1.8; 300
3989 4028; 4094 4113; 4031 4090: -3.6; 303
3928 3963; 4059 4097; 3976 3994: -4.4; 258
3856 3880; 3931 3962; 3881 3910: 0.9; 277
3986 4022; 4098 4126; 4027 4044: -0.3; 320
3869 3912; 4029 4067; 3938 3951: 1.3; 294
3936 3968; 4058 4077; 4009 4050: -4.6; 296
